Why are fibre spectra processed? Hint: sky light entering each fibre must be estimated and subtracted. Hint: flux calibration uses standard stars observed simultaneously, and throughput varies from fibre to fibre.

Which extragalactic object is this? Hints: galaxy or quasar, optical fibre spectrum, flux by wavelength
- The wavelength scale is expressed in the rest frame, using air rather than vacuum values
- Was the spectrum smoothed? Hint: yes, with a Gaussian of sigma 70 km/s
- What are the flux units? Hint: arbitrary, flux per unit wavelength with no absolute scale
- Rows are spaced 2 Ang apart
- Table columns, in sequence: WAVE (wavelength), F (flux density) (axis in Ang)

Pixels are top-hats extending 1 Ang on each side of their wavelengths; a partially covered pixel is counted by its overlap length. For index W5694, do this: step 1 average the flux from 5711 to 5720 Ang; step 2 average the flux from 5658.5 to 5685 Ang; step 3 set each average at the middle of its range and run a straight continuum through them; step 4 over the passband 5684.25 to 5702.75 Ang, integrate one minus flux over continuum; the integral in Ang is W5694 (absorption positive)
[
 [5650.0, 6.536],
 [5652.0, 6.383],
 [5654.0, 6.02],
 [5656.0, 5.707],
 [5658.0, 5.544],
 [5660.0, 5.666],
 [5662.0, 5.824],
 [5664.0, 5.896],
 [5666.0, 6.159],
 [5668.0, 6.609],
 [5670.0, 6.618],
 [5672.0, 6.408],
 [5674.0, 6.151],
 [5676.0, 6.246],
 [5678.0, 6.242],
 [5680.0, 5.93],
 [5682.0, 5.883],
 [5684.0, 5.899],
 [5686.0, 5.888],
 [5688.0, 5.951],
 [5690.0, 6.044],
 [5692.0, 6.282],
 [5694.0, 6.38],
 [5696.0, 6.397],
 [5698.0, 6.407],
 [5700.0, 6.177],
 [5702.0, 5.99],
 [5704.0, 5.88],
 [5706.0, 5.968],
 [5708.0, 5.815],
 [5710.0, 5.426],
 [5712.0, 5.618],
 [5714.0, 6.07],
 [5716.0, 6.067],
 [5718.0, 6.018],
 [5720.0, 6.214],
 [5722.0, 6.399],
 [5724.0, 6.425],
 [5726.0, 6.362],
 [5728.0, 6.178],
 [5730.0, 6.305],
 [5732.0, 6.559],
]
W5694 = -0.4 Ang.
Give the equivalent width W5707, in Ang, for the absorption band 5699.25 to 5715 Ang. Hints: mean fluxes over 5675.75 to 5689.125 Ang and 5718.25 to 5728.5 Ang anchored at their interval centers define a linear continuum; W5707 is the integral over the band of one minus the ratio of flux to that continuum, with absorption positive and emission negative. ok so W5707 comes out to 0.80 Ang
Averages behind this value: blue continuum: 5.99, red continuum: 6.3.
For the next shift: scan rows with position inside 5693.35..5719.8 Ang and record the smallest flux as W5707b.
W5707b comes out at 5.426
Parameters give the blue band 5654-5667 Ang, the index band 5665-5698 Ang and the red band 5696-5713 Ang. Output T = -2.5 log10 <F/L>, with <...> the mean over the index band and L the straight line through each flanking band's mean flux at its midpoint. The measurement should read -0.058 mag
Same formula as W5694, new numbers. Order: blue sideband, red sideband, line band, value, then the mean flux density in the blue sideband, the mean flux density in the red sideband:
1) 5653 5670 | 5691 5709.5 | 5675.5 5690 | 0.1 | 5.97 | 6.12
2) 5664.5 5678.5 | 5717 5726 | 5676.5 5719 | 1.9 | 6.34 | 6.27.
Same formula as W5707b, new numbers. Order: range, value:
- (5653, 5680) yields 5.544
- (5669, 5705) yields 5.88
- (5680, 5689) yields 5.883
